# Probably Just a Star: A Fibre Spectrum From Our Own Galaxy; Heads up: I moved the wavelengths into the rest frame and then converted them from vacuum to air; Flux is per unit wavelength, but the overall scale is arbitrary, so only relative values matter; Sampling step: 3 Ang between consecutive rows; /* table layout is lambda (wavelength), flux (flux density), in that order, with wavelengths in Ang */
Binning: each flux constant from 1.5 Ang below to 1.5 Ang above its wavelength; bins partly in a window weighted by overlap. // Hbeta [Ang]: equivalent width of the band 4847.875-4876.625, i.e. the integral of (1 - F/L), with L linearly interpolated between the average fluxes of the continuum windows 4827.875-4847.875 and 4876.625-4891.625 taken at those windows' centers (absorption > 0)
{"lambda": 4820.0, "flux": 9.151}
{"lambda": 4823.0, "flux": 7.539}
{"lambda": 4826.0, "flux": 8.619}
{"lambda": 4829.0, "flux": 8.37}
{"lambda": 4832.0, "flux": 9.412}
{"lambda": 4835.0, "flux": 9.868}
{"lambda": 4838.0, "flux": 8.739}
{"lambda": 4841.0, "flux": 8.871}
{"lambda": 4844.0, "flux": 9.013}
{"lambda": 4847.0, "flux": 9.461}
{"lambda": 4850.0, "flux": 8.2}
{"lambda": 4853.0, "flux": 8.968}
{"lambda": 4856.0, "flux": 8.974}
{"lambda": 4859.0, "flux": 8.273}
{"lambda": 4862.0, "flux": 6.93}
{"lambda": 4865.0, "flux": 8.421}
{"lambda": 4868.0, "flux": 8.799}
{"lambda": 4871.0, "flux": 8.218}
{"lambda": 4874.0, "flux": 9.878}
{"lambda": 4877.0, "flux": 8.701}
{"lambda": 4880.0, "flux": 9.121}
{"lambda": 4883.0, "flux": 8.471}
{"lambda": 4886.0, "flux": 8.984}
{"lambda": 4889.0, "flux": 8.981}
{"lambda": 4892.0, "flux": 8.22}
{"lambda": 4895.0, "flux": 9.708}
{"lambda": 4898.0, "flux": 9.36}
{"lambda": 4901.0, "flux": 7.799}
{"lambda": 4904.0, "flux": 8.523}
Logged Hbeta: 1.3 Ang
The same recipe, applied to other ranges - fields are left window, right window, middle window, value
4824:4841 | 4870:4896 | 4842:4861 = 0.4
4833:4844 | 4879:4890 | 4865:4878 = 0.1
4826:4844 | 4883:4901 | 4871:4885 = 0.0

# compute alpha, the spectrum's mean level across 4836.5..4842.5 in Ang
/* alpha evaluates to 8.8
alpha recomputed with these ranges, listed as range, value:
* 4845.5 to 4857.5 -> 8.9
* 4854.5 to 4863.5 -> 8.06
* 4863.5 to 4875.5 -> 8.83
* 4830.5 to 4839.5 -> 9.34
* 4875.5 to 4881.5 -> 8.91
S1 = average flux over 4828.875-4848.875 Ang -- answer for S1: 9.14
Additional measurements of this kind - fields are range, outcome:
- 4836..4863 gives 8.66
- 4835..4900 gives 8.79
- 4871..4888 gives 8.96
